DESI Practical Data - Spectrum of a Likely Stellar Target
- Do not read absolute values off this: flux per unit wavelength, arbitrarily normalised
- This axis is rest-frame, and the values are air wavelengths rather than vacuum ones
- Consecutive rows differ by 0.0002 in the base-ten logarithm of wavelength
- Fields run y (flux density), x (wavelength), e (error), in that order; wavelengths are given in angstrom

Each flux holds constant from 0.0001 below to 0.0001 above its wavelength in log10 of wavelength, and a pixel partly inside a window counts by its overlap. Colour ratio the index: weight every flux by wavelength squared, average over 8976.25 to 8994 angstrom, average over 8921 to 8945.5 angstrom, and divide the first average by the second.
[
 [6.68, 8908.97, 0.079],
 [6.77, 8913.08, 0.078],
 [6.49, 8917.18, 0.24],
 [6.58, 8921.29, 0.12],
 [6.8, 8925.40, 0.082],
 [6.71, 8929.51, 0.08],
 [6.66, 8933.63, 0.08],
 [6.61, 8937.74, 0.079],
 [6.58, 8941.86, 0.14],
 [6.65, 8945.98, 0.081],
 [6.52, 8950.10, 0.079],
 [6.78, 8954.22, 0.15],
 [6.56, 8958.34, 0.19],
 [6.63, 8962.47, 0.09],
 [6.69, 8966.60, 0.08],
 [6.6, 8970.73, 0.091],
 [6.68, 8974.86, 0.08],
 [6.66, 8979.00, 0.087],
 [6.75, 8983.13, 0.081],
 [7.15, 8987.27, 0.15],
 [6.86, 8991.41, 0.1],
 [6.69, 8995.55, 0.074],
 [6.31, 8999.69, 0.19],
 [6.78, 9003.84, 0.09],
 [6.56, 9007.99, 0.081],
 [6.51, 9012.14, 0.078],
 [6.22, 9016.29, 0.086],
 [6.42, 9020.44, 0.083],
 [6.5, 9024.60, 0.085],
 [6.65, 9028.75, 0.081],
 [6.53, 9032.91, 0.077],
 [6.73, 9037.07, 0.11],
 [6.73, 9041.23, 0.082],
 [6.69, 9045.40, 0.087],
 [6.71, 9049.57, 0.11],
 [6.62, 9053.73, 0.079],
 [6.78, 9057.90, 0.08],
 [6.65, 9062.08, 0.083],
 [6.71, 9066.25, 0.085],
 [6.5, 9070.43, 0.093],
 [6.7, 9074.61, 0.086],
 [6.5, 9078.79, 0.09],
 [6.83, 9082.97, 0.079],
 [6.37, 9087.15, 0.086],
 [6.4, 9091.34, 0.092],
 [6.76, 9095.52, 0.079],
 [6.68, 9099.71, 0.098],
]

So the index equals 1.04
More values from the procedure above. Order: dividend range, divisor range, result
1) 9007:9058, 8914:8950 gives 1.01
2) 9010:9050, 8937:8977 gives 1.01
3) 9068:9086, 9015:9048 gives 1.02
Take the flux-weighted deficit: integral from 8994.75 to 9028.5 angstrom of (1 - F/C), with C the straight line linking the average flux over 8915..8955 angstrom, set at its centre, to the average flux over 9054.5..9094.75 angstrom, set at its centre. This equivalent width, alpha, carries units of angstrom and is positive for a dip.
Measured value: 0.62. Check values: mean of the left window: 6.63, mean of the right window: 6.61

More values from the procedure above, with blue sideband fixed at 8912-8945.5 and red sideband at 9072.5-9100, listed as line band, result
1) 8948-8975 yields 0.01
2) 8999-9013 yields 0.13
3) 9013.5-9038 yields 0.45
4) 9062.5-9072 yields -0.02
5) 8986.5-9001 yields -0.24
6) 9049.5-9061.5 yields -0.15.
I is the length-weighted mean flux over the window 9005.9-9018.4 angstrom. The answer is 6.43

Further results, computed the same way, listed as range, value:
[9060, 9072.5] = 6.62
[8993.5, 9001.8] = 6.5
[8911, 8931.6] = 6.67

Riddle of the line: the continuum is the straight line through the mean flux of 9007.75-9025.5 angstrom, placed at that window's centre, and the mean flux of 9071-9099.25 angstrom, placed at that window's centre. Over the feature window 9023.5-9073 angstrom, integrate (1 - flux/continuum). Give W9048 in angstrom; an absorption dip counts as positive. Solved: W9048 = -1.1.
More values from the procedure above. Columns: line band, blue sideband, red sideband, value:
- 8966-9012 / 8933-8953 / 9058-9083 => -0.5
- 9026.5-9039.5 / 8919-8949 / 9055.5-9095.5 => 0.0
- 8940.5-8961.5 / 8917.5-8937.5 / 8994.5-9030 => 0.0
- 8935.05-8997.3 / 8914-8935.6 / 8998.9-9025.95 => -1.2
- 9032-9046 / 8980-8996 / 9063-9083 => 0.1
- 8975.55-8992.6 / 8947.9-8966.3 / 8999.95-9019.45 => -0.7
